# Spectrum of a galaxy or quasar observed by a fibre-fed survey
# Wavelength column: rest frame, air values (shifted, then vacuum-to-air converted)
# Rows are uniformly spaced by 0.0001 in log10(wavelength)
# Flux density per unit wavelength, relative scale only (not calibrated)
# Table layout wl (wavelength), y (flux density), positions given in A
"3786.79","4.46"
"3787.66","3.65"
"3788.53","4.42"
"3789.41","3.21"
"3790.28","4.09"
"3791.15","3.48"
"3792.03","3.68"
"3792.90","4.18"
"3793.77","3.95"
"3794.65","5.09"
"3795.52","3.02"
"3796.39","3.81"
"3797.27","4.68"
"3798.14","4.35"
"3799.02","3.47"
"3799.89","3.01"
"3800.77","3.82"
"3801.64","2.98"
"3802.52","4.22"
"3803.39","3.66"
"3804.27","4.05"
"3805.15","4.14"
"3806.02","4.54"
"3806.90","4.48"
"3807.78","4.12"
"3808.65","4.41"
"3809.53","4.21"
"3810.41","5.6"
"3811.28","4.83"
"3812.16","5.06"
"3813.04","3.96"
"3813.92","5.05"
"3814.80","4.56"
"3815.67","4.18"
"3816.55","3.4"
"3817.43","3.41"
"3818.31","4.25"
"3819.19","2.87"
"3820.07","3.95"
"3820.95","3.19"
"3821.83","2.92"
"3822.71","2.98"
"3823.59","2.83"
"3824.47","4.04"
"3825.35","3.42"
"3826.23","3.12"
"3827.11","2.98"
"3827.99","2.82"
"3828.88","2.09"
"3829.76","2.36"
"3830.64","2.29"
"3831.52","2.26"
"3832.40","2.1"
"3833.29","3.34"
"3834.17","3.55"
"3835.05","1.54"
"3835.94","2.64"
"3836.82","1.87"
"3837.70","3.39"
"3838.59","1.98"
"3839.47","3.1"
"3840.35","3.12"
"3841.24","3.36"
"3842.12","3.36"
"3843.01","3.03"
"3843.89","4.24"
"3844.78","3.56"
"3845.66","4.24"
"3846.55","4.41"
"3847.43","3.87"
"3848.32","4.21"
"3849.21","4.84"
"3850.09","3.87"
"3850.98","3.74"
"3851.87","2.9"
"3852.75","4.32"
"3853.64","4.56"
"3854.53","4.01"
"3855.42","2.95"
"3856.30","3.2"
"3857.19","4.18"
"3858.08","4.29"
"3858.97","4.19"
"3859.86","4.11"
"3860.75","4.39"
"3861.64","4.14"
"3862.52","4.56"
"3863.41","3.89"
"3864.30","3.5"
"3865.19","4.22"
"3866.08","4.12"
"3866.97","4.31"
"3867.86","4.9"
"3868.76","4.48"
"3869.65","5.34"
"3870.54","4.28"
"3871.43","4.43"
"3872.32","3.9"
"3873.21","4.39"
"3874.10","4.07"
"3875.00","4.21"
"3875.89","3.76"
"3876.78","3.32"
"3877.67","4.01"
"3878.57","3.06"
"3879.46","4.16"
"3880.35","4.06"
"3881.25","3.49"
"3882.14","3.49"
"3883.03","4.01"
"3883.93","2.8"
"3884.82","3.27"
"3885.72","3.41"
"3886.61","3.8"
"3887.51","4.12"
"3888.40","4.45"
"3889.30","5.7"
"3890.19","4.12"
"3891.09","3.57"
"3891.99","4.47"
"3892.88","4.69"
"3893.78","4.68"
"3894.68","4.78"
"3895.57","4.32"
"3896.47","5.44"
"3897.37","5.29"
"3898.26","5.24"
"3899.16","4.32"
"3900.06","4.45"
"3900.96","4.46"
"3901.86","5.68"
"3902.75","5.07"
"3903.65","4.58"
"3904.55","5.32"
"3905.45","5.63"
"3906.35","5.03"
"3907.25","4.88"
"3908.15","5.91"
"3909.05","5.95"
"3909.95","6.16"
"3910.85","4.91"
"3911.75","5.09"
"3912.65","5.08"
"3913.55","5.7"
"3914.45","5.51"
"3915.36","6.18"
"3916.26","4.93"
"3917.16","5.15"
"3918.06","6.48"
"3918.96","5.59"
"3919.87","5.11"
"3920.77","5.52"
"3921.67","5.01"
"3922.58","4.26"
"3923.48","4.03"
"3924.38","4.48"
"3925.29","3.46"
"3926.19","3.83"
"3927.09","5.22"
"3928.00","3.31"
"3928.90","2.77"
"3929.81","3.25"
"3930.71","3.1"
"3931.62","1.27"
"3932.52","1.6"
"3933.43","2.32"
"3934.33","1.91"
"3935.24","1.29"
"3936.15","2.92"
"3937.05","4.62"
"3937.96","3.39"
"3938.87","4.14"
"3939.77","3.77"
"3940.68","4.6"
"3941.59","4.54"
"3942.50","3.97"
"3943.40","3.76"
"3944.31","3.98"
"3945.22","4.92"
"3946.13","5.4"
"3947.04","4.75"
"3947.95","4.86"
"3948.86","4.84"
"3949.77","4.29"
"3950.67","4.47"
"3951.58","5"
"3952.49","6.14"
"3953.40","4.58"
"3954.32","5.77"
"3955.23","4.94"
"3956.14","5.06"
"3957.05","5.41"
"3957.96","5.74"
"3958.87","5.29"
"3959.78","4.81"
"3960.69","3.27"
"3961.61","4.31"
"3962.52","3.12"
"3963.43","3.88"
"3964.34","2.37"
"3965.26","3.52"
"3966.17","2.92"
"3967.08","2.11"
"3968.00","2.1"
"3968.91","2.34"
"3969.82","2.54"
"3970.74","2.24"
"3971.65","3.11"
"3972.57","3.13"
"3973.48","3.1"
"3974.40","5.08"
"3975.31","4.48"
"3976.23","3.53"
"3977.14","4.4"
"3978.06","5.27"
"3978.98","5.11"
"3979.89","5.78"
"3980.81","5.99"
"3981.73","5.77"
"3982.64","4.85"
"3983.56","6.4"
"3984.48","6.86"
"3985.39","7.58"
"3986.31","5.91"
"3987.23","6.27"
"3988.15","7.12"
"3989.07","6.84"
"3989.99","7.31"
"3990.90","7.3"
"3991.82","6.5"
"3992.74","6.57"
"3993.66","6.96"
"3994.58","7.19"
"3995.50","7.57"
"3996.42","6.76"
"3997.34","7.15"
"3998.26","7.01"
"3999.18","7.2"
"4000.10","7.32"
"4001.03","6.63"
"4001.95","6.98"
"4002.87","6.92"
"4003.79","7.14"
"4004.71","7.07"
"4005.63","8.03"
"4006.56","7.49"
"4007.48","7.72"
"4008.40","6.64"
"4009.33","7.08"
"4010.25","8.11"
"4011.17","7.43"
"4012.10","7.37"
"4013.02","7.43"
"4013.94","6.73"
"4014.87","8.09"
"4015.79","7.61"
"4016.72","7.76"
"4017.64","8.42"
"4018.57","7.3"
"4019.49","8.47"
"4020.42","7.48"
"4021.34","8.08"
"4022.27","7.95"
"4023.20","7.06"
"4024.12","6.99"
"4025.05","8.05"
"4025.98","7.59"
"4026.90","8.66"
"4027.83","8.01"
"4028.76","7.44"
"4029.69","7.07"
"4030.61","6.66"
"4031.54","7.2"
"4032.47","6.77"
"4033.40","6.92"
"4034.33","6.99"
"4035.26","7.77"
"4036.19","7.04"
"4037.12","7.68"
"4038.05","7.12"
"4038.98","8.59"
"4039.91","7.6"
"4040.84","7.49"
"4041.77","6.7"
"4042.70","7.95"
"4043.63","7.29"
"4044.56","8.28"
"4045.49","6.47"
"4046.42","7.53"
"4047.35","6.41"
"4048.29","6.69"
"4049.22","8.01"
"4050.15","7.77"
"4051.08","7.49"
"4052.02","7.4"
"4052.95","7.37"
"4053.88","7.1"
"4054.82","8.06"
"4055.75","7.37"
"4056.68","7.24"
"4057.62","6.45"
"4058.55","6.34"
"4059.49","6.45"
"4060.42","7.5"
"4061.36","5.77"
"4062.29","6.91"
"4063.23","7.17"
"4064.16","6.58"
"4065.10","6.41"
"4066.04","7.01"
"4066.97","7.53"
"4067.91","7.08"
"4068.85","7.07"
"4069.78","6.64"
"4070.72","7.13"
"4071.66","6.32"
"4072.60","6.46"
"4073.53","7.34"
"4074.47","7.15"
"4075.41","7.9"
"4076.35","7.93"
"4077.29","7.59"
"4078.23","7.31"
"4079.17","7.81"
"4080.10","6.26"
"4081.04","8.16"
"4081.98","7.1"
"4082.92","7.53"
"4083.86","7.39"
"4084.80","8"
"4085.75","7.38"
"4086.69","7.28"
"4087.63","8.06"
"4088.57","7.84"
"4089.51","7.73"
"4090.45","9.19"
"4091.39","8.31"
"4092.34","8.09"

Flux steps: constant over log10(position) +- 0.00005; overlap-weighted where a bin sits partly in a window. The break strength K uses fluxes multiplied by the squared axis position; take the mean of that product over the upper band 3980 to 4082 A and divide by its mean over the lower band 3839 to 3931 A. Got 1.8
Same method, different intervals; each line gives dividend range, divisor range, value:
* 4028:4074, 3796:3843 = 2.30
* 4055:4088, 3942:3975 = 1.85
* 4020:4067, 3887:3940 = 1.74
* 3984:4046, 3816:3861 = 2.38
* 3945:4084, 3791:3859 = 1.96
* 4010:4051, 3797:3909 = 2.07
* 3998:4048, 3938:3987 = 1.72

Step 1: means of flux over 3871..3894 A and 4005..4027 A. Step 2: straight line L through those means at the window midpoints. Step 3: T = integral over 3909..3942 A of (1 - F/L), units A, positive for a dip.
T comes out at 5.7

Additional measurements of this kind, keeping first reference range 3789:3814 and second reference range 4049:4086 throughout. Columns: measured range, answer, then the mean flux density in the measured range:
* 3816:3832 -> 4.71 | 3.07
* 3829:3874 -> 9.84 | 3.67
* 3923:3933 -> 4.06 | 3.3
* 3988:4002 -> -1.51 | 7.02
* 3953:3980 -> 9.22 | 3.95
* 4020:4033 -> -1.54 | 7.5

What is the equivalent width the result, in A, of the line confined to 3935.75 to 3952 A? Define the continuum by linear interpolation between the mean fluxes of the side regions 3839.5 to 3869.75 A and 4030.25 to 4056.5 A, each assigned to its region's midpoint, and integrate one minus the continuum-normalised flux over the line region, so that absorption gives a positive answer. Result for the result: 3.59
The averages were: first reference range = 3.98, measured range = 4.35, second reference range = 7.35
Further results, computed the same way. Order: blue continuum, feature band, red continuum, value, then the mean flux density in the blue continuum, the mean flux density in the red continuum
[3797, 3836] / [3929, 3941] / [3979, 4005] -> 5.9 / 3.6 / 6.72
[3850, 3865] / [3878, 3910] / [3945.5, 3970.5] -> -3.9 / 3.94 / 4.2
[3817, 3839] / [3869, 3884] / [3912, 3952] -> -2.0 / 2.89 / 4.2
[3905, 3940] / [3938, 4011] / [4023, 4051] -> 5.7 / 4.33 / 7.4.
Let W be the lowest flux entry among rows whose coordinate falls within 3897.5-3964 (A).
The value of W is 1.27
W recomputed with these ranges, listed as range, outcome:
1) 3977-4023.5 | 4.4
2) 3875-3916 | 2.8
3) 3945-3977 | 2.1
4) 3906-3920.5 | 4.88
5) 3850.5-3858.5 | 2.9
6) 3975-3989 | 3.53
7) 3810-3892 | 1.54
